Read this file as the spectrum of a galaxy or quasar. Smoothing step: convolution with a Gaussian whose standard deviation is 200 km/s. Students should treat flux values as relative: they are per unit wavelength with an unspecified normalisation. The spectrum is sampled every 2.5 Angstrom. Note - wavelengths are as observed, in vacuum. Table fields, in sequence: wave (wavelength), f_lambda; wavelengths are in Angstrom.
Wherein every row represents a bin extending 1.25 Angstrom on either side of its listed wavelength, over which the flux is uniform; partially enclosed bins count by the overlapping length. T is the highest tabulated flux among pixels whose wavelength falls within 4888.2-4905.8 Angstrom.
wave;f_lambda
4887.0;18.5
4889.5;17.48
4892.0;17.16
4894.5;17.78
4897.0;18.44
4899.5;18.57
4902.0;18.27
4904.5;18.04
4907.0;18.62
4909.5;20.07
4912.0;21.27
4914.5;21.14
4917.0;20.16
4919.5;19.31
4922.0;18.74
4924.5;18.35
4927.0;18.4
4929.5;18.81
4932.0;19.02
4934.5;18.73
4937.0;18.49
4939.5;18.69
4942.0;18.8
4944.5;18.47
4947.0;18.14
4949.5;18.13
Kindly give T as 18.57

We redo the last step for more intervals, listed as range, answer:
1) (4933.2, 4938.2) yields 18.73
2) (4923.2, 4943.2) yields 19.02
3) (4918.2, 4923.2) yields 19.31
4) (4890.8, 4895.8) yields 17.78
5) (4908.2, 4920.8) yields 21.27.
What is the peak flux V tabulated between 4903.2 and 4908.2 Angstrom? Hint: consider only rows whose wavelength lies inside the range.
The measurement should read 18.62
